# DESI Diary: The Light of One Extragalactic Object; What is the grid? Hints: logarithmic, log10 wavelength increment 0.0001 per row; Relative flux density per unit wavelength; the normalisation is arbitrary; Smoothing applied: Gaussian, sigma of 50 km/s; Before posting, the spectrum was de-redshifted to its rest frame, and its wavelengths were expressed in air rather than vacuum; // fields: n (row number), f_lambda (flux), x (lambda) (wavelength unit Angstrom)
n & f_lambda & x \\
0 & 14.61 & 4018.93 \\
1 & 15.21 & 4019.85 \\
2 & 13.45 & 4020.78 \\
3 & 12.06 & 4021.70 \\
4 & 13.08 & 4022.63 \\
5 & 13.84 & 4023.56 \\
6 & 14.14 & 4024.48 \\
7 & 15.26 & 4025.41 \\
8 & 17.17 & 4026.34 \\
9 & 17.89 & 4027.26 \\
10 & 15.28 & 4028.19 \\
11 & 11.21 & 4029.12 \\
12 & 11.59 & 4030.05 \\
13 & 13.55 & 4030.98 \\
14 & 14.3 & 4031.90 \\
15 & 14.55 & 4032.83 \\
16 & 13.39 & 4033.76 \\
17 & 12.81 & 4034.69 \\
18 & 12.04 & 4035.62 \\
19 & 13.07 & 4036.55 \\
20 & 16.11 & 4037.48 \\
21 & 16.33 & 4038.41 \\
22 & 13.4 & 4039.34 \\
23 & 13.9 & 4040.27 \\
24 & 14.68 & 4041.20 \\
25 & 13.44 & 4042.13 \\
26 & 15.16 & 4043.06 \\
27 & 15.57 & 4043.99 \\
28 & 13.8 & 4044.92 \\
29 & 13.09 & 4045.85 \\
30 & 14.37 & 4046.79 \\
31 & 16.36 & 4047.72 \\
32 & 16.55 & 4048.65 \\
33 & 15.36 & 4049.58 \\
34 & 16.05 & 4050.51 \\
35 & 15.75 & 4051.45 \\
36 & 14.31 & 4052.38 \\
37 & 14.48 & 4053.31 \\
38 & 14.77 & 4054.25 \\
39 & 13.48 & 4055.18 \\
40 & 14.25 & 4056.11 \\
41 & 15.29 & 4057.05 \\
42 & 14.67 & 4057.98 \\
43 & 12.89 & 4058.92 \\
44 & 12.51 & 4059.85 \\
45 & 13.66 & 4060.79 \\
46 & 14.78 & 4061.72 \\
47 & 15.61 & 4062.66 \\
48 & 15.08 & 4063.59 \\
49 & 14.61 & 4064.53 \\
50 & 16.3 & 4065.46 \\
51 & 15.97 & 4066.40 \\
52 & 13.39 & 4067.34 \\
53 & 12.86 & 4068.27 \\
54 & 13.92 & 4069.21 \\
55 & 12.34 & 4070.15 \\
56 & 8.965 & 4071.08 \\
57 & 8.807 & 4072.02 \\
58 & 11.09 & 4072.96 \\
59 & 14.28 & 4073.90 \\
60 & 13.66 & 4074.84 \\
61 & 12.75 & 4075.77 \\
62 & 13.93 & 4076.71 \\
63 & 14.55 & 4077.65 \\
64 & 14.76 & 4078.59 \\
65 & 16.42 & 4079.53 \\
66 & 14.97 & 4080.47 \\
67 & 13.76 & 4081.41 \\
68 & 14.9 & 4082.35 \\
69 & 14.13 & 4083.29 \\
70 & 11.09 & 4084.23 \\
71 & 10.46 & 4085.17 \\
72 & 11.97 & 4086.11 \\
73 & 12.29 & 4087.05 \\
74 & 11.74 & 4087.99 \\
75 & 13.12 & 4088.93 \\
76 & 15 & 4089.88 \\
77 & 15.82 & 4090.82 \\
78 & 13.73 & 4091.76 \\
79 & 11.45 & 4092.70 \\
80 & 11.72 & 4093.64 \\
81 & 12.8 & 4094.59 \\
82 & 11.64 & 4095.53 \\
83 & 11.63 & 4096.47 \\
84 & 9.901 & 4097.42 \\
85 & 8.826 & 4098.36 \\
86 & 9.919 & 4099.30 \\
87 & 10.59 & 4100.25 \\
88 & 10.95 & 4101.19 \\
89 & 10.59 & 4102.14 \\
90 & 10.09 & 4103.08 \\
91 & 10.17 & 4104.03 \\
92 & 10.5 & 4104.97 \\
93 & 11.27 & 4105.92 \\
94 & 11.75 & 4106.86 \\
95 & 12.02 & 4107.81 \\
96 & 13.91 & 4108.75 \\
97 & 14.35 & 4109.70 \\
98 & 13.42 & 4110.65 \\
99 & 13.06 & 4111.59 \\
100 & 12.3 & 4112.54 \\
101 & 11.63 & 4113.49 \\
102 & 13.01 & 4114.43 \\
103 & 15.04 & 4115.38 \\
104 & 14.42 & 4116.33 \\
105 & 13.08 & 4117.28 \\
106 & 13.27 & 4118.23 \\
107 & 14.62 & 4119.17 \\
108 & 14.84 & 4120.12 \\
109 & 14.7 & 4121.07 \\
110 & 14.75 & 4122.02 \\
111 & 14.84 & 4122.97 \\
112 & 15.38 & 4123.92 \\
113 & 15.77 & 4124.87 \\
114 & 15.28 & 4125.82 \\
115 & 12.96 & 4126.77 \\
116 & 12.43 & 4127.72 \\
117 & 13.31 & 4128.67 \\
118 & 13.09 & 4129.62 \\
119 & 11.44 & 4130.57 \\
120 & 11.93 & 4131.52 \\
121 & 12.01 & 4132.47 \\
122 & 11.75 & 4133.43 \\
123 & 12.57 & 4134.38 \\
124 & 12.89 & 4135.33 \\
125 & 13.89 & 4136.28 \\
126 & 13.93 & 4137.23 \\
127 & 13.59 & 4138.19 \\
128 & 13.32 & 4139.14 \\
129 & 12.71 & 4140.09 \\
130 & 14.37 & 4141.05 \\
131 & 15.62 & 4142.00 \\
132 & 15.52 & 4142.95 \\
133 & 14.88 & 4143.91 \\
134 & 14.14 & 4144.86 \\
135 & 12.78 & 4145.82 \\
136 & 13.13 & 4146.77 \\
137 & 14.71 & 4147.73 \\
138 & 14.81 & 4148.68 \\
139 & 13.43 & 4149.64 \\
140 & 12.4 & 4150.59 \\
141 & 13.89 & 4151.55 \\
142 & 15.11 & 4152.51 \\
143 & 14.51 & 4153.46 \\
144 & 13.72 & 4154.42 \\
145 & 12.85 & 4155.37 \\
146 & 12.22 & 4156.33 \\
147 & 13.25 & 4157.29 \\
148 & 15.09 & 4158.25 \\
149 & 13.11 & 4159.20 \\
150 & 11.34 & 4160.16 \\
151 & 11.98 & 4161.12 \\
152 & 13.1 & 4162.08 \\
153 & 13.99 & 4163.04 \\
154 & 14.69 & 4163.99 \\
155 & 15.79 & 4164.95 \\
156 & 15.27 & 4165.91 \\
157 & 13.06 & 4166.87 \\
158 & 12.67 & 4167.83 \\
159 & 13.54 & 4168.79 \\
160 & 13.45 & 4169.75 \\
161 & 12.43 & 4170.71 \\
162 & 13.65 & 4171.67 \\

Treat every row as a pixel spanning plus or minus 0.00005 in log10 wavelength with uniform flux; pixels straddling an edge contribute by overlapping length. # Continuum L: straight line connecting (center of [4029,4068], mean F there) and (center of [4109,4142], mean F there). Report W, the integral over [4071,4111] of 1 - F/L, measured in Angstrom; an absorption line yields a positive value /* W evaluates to 4.5 Angstrom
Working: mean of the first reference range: 14.4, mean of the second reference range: 13.6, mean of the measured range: 12.3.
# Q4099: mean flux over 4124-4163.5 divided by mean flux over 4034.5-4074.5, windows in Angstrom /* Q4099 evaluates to 0.96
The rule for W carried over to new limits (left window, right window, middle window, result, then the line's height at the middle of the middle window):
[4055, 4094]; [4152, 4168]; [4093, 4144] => 2.8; 13.6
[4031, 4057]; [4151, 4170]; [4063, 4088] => 1.6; 14.3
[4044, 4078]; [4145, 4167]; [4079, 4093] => 0.5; 13.9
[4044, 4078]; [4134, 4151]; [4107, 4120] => 0.5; 13.9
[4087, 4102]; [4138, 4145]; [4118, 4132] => -0.5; 13.5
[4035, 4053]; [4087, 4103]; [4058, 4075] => 0.0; 13.4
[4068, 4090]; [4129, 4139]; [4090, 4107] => 2.0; 12.9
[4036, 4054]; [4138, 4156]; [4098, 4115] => 3.2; 14.3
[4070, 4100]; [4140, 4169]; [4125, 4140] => 0.4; 13.4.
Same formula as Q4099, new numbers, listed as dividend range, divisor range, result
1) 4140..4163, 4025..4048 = 0.96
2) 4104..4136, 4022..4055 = 0.91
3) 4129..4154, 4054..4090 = 1.00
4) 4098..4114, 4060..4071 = 0.81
